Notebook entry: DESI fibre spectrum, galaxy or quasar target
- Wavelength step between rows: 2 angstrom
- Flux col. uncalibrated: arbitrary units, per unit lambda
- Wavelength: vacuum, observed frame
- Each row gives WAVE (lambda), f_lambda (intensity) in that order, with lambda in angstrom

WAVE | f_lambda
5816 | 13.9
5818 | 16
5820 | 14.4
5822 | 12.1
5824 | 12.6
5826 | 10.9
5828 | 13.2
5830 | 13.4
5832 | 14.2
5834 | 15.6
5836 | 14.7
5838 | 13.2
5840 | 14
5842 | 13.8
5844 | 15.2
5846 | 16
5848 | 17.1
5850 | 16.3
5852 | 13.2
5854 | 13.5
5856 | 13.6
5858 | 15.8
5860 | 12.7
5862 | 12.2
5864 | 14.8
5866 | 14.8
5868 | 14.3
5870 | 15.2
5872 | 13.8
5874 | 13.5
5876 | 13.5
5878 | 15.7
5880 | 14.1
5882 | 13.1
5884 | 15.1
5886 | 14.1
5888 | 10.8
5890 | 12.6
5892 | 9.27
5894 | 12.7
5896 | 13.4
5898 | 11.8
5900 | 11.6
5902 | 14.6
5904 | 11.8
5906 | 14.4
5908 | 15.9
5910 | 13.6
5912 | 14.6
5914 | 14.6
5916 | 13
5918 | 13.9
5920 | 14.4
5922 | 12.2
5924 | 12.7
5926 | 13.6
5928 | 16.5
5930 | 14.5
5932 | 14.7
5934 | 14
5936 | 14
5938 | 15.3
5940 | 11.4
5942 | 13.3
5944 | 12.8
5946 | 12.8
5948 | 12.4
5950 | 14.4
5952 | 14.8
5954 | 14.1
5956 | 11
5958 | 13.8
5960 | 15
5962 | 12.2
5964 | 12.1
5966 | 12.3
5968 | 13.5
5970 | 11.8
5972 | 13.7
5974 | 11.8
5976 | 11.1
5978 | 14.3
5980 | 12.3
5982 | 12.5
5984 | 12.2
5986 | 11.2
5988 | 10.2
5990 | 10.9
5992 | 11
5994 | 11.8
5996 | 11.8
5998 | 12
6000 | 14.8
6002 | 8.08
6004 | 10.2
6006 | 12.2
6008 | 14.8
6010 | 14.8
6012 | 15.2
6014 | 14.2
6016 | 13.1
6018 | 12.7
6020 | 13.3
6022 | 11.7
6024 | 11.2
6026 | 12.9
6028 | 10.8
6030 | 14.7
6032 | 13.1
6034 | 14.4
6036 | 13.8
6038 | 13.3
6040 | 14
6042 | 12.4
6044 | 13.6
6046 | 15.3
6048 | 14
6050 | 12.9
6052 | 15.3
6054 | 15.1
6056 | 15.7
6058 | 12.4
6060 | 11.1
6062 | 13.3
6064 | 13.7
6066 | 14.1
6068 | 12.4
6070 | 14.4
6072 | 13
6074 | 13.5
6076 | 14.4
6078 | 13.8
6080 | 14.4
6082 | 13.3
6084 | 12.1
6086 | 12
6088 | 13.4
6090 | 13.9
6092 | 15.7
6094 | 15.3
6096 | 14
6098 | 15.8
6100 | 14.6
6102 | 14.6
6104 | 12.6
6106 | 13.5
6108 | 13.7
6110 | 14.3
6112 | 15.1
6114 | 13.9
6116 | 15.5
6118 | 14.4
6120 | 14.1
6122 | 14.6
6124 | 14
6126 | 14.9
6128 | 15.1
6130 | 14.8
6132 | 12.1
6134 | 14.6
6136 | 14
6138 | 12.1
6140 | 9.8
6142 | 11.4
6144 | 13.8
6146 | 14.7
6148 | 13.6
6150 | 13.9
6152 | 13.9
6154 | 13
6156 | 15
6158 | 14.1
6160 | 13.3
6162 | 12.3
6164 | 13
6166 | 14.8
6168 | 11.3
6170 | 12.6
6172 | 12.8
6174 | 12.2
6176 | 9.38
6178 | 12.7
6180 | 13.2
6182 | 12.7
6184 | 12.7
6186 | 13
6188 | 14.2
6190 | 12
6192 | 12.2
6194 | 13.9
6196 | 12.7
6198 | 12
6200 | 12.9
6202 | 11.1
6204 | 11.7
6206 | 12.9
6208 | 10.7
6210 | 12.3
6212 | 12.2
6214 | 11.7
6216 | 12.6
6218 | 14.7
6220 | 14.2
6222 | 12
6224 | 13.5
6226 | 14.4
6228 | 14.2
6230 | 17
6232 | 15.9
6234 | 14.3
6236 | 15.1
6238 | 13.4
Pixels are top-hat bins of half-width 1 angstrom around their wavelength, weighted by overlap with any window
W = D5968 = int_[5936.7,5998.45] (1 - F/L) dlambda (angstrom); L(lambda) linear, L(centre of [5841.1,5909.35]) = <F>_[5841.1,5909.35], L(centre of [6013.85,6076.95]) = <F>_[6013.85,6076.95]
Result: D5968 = 4.6 angstrom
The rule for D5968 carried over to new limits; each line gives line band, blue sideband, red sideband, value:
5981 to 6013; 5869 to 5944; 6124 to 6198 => 3.13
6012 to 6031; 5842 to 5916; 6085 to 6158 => 1.42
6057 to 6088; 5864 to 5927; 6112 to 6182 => 0.54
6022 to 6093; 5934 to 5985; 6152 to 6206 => -3.33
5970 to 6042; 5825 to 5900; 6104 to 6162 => 6.39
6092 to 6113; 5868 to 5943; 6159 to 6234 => -2.04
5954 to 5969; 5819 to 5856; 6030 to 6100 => 1.08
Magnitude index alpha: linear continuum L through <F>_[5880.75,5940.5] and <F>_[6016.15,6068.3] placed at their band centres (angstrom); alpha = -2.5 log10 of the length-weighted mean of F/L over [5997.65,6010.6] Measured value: 0.09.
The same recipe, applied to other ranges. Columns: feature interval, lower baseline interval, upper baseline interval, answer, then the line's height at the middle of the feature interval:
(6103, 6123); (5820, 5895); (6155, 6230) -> -0.09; 13.1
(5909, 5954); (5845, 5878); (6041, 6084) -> 0.03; 14.2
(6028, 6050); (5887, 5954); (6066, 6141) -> 0.00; 13.7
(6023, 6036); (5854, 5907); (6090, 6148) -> 0.07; 13.8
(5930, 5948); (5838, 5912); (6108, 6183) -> 0.02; 13.7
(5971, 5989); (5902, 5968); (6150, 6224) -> 0.11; 13.5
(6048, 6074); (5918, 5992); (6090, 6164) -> 0.00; 13.6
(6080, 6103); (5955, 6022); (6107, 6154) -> -0.05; 13.5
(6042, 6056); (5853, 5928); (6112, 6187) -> -0.07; 13.4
